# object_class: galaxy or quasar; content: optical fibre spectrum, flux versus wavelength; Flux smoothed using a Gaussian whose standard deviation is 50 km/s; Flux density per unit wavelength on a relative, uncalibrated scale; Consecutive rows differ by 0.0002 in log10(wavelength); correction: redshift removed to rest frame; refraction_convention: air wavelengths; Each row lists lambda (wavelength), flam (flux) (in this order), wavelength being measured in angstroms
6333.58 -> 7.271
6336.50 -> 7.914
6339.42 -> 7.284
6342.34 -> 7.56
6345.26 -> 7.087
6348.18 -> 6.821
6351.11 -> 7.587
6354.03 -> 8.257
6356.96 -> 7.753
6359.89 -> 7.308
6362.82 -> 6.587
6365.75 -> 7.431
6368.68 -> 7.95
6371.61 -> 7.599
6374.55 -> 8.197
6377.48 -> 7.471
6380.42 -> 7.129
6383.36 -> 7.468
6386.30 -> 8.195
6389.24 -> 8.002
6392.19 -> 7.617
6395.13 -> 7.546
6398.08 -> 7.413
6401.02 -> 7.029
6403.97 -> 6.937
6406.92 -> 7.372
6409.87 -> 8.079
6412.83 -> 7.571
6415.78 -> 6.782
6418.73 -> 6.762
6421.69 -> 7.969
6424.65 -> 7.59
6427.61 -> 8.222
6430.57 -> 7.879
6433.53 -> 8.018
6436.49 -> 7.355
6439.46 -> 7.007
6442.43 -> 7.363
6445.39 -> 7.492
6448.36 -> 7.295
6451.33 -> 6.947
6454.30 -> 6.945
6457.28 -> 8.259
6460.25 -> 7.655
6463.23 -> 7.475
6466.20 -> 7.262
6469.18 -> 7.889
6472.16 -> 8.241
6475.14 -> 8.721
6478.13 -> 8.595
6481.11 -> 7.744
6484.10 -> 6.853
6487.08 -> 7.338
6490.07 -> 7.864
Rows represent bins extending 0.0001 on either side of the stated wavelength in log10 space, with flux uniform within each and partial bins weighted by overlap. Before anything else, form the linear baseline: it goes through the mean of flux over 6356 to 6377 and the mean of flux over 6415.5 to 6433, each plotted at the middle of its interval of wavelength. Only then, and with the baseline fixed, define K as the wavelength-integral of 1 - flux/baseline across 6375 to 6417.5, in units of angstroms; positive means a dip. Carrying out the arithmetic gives 0.52 angstroms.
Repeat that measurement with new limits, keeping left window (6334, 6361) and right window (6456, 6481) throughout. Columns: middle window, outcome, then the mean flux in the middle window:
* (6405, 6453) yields 2.20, 7.47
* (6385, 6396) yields -0.25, 7.85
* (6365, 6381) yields -0.13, 7.67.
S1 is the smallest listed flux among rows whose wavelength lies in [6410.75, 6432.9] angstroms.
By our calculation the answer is 6.762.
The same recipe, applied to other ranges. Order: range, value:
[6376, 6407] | 6.937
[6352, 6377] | 6.587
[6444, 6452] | 6.947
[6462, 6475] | 7.262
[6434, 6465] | 6.945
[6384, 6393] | 7.617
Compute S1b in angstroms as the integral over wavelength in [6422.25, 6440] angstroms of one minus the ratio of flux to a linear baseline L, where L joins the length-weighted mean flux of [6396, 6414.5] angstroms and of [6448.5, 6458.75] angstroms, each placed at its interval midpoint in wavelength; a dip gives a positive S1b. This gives -0.8 angstroms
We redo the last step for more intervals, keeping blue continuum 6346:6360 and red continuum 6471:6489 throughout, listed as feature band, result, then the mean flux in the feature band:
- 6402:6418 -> 0.8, 7.31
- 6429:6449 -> 0.7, 7.5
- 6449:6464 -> 0.8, 7.44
